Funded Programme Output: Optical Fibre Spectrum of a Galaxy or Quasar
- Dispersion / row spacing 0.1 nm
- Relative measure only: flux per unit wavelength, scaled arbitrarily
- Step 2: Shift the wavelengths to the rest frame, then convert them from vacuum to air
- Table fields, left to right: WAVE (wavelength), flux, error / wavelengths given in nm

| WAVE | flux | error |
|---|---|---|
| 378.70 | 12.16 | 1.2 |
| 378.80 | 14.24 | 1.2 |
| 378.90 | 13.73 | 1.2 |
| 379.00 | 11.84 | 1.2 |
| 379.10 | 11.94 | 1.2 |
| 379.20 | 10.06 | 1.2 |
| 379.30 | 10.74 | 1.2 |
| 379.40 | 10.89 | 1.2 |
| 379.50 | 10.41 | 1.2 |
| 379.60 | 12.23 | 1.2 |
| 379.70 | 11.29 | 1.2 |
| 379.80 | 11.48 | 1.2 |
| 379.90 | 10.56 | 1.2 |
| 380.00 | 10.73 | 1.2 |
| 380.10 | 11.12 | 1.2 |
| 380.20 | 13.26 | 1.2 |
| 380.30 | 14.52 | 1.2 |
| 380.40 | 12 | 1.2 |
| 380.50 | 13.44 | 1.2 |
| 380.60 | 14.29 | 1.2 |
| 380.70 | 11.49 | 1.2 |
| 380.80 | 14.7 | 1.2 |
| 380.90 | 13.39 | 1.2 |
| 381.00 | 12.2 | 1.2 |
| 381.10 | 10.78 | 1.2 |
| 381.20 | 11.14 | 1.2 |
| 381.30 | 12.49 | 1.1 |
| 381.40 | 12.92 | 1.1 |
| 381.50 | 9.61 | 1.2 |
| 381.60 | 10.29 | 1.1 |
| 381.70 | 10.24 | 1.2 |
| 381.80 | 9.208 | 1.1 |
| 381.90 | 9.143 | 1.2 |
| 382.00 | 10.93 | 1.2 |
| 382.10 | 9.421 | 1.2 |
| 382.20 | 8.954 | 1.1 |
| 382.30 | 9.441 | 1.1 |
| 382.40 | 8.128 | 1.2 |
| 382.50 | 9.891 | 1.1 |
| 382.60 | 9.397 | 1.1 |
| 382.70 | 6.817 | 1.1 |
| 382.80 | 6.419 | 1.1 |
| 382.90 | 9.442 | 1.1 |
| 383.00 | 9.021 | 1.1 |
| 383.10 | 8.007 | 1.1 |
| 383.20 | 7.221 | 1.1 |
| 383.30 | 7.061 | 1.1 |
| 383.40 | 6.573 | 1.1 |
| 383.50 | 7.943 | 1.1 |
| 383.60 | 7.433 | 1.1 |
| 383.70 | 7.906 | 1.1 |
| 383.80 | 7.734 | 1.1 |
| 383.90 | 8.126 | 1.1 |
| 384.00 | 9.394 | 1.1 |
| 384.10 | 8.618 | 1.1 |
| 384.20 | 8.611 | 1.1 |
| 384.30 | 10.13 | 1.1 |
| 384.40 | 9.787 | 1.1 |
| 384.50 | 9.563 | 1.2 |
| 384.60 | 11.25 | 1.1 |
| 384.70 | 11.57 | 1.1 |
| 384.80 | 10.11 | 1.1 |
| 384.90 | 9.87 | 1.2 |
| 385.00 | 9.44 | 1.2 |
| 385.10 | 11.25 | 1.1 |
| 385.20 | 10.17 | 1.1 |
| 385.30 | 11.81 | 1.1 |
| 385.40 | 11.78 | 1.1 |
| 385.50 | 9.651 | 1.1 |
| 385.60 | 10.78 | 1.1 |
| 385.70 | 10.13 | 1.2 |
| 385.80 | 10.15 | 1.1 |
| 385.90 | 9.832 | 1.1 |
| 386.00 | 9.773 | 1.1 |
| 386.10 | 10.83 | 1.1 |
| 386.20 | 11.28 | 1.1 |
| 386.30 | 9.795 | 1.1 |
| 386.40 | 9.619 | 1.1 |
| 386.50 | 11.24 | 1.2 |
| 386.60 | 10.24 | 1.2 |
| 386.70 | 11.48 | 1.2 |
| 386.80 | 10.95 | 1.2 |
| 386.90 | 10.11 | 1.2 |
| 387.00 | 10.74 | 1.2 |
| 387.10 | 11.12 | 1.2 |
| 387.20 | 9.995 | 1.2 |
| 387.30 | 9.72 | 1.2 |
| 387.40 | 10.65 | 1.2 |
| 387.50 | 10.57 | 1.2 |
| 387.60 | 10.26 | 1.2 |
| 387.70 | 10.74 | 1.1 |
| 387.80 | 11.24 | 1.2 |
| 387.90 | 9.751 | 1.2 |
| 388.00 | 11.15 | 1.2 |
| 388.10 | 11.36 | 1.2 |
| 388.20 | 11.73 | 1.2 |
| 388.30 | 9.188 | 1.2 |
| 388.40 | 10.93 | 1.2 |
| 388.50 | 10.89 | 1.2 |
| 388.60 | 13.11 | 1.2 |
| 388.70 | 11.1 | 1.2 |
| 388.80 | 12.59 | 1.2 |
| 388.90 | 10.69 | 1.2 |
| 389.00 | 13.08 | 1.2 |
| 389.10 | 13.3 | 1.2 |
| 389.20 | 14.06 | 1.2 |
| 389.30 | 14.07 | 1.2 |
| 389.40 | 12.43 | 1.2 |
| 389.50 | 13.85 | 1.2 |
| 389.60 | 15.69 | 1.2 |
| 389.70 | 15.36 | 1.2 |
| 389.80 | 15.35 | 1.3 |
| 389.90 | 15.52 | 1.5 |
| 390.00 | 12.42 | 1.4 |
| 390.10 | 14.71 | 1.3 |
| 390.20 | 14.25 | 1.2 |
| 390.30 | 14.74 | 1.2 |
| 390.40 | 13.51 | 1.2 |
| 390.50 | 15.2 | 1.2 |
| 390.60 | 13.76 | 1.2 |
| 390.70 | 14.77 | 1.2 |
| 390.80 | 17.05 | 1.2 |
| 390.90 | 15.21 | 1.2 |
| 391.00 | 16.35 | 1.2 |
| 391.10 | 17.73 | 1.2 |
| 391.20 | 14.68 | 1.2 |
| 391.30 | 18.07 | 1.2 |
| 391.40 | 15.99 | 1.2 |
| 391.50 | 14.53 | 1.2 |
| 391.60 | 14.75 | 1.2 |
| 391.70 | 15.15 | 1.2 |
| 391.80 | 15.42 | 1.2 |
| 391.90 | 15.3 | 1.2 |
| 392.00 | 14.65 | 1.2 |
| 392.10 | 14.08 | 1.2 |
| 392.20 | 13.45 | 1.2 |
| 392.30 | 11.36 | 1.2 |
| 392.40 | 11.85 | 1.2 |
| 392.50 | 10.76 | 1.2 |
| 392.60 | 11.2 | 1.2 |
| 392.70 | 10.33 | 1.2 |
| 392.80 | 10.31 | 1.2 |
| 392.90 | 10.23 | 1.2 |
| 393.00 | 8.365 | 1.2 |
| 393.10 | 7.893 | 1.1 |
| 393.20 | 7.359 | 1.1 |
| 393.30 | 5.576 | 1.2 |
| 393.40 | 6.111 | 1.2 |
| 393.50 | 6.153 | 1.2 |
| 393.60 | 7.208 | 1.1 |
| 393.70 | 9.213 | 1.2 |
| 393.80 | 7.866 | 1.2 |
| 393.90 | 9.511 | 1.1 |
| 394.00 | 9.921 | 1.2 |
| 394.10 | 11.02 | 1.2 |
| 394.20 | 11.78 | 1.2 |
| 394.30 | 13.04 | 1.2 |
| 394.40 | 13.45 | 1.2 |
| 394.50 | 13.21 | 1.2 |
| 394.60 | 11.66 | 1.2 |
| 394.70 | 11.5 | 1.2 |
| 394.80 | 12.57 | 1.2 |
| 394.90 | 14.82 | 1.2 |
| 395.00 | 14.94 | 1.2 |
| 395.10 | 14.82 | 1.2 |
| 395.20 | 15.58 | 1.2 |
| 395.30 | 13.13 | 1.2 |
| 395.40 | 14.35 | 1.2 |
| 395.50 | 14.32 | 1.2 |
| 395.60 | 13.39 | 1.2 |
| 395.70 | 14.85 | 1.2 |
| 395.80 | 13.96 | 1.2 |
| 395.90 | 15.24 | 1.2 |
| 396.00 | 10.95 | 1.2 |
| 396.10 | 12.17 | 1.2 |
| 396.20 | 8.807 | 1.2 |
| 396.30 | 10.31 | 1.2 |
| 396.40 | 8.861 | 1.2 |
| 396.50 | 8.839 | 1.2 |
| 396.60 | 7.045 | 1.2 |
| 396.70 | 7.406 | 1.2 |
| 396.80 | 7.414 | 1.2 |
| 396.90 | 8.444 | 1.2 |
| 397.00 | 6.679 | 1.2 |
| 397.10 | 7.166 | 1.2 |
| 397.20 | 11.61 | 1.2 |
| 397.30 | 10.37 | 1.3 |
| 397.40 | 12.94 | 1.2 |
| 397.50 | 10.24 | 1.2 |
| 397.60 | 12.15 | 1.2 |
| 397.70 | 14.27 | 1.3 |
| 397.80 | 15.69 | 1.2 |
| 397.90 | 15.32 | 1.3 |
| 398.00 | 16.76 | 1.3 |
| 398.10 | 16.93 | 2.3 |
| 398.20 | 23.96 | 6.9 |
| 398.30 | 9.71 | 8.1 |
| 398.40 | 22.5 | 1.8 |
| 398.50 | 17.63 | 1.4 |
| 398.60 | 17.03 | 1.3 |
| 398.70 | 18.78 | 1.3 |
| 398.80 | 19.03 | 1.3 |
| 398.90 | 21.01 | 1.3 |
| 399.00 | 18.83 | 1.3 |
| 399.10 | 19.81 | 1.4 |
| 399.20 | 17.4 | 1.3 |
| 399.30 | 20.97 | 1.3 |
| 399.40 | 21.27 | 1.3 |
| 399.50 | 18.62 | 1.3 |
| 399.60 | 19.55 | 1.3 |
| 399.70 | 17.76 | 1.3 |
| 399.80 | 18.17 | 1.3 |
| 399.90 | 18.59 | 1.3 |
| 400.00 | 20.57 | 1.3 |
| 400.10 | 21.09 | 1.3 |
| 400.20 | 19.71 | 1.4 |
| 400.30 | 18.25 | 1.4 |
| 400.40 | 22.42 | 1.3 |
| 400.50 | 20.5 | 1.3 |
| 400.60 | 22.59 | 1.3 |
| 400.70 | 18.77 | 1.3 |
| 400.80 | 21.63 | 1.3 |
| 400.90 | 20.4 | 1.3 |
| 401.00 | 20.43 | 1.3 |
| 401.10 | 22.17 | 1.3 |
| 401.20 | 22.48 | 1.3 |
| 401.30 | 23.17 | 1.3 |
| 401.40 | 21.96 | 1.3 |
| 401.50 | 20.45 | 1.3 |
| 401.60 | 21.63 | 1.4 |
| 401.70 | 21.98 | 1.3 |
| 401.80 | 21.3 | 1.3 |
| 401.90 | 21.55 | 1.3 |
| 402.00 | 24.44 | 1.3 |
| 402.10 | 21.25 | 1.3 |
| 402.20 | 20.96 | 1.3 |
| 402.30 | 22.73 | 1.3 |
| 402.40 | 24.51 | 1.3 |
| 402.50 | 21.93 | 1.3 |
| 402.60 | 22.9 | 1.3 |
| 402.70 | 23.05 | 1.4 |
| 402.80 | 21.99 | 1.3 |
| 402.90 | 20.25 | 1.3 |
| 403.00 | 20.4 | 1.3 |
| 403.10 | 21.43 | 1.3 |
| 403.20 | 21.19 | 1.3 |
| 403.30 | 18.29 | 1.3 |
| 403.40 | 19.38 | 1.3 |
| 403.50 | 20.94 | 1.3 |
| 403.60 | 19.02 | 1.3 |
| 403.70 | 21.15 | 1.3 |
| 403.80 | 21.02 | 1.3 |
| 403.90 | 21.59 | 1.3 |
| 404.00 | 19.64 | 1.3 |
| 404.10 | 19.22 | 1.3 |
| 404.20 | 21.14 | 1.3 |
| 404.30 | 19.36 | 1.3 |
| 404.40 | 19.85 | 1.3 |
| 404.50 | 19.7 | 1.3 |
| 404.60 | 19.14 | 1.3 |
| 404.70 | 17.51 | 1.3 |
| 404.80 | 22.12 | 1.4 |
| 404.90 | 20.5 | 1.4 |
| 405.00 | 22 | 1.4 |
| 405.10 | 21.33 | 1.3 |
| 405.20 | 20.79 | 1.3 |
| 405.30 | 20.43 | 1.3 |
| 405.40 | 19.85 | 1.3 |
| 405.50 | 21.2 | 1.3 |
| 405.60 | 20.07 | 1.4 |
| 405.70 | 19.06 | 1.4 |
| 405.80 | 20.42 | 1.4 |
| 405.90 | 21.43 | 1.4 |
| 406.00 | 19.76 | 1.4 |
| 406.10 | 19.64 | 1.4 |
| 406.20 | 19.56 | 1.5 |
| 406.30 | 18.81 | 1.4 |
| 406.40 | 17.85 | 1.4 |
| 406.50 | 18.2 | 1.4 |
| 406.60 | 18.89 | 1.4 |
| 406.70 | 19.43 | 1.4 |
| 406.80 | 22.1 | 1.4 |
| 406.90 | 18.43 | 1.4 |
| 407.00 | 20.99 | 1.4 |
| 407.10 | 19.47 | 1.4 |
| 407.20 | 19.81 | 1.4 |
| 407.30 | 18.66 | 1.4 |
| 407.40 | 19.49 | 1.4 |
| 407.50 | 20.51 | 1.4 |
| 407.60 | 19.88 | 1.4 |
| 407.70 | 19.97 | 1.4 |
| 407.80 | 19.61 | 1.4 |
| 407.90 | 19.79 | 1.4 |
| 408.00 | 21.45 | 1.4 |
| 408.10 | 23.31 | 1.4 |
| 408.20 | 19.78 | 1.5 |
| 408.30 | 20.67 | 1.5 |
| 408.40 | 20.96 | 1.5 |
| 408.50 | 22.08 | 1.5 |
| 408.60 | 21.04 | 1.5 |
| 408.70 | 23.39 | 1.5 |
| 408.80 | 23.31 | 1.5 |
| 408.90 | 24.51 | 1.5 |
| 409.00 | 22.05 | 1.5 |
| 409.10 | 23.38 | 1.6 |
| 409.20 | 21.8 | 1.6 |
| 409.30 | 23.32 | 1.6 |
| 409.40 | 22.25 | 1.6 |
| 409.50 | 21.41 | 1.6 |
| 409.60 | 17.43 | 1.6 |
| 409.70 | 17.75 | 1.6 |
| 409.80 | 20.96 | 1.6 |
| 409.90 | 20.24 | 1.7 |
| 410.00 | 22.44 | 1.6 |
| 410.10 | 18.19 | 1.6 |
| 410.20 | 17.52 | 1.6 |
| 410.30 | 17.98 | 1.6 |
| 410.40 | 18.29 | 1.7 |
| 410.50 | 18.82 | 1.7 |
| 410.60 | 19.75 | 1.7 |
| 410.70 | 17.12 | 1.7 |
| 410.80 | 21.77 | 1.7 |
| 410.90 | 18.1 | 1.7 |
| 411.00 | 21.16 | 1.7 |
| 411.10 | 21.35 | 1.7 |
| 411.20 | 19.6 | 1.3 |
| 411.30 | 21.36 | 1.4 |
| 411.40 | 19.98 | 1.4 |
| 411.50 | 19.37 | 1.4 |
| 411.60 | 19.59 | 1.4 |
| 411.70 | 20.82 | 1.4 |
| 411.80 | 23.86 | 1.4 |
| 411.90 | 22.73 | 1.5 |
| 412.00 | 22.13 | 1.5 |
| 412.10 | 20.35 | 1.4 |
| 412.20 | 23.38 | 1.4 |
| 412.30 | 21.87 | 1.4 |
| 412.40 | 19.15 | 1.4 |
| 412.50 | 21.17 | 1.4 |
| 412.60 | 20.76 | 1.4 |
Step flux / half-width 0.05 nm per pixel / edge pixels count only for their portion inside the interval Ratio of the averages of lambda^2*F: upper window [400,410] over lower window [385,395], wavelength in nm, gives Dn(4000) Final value 1.9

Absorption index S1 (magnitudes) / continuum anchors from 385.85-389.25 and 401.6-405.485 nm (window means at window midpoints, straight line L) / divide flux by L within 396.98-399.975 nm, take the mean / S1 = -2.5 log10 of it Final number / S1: 0.09 mag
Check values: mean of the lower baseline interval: 11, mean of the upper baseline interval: 21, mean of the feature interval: 16.5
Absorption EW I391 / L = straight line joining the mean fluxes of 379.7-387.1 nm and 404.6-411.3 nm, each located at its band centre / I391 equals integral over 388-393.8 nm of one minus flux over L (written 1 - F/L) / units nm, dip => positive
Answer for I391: 0.247 nm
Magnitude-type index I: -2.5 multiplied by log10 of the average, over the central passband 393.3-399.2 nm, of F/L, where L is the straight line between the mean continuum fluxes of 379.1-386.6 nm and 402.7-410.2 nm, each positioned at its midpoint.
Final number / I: 0.25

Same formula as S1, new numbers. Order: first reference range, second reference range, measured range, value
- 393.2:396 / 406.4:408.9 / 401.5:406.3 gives -0.16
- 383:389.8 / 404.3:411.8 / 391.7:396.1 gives 0.19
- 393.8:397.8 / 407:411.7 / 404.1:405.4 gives -0.16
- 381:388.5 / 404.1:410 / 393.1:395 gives 0.37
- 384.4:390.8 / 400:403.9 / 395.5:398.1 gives 0.49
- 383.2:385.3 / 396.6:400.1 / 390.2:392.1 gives -0.23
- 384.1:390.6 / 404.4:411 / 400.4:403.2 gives -0.22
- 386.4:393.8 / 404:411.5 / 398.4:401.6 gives -0.20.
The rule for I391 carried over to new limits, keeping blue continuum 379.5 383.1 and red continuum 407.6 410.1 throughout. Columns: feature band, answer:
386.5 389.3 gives 0.45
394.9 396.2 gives 0.19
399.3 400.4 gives -0.11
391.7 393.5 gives 0.51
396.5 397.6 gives 0.51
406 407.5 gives 0.08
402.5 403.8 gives -0.12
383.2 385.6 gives 0.53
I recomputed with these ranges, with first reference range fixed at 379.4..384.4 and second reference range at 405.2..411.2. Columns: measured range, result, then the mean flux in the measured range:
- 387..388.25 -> 0.15 mag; 10.7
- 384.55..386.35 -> 0.09 mag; 10.5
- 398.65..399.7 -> -0.16 mag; 19.4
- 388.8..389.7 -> -0.04 mag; 13.5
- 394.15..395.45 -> 0.13 mag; 13.4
